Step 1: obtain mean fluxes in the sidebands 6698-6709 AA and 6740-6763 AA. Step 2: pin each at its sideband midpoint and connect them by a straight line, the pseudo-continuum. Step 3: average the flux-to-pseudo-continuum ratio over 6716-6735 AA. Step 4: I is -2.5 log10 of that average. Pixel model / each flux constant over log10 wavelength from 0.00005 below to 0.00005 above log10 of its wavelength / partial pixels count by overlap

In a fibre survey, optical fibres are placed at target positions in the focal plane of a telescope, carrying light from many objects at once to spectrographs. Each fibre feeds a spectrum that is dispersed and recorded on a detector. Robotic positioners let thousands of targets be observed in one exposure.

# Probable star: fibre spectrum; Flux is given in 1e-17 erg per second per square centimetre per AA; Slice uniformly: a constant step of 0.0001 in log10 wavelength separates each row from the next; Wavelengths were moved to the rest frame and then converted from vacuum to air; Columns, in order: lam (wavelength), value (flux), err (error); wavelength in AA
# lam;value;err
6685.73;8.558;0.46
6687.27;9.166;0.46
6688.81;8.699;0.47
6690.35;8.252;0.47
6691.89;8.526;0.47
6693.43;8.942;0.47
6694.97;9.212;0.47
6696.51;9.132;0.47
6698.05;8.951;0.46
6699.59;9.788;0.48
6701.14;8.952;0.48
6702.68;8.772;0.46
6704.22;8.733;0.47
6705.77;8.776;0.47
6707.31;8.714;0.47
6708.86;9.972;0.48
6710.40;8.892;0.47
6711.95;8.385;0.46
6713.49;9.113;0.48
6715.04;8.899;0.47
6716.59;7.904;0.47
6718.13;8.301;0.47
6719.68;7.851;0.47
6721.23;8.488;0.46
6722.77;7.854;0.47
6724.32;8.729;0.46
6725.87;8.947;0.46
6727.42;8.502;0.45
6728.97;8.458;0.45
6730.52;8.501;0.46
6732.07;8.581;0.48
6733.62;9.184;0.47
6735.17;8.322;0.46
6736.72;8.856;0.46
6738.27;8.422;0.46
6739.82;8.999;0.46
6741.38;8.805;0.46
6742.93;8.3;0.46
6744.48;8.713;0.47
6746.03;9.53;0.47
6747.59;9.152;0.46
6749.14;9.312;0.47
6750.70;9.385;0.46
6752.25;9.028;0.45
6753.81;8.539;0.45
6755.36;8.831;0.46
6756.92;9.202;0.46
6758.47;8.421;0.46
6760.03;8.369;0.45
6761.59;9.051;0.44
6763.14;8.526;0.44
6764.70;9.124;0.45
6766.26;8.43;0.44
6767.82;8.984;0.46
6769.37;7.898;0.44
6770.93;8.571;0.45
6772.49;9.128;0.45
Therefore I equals 0.07 mag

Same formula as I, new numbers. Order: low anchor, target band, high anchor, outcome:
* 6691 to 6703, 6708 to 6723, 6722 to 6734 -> 0.021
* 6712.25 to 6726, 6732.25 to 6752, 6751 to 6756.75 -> -0.021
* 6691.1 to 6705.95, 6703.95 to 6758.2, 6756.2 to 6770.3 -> 0.010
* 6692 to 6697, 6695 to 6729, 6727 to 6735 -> 0.011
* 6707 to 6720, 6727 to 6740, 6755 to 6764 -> 0.009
